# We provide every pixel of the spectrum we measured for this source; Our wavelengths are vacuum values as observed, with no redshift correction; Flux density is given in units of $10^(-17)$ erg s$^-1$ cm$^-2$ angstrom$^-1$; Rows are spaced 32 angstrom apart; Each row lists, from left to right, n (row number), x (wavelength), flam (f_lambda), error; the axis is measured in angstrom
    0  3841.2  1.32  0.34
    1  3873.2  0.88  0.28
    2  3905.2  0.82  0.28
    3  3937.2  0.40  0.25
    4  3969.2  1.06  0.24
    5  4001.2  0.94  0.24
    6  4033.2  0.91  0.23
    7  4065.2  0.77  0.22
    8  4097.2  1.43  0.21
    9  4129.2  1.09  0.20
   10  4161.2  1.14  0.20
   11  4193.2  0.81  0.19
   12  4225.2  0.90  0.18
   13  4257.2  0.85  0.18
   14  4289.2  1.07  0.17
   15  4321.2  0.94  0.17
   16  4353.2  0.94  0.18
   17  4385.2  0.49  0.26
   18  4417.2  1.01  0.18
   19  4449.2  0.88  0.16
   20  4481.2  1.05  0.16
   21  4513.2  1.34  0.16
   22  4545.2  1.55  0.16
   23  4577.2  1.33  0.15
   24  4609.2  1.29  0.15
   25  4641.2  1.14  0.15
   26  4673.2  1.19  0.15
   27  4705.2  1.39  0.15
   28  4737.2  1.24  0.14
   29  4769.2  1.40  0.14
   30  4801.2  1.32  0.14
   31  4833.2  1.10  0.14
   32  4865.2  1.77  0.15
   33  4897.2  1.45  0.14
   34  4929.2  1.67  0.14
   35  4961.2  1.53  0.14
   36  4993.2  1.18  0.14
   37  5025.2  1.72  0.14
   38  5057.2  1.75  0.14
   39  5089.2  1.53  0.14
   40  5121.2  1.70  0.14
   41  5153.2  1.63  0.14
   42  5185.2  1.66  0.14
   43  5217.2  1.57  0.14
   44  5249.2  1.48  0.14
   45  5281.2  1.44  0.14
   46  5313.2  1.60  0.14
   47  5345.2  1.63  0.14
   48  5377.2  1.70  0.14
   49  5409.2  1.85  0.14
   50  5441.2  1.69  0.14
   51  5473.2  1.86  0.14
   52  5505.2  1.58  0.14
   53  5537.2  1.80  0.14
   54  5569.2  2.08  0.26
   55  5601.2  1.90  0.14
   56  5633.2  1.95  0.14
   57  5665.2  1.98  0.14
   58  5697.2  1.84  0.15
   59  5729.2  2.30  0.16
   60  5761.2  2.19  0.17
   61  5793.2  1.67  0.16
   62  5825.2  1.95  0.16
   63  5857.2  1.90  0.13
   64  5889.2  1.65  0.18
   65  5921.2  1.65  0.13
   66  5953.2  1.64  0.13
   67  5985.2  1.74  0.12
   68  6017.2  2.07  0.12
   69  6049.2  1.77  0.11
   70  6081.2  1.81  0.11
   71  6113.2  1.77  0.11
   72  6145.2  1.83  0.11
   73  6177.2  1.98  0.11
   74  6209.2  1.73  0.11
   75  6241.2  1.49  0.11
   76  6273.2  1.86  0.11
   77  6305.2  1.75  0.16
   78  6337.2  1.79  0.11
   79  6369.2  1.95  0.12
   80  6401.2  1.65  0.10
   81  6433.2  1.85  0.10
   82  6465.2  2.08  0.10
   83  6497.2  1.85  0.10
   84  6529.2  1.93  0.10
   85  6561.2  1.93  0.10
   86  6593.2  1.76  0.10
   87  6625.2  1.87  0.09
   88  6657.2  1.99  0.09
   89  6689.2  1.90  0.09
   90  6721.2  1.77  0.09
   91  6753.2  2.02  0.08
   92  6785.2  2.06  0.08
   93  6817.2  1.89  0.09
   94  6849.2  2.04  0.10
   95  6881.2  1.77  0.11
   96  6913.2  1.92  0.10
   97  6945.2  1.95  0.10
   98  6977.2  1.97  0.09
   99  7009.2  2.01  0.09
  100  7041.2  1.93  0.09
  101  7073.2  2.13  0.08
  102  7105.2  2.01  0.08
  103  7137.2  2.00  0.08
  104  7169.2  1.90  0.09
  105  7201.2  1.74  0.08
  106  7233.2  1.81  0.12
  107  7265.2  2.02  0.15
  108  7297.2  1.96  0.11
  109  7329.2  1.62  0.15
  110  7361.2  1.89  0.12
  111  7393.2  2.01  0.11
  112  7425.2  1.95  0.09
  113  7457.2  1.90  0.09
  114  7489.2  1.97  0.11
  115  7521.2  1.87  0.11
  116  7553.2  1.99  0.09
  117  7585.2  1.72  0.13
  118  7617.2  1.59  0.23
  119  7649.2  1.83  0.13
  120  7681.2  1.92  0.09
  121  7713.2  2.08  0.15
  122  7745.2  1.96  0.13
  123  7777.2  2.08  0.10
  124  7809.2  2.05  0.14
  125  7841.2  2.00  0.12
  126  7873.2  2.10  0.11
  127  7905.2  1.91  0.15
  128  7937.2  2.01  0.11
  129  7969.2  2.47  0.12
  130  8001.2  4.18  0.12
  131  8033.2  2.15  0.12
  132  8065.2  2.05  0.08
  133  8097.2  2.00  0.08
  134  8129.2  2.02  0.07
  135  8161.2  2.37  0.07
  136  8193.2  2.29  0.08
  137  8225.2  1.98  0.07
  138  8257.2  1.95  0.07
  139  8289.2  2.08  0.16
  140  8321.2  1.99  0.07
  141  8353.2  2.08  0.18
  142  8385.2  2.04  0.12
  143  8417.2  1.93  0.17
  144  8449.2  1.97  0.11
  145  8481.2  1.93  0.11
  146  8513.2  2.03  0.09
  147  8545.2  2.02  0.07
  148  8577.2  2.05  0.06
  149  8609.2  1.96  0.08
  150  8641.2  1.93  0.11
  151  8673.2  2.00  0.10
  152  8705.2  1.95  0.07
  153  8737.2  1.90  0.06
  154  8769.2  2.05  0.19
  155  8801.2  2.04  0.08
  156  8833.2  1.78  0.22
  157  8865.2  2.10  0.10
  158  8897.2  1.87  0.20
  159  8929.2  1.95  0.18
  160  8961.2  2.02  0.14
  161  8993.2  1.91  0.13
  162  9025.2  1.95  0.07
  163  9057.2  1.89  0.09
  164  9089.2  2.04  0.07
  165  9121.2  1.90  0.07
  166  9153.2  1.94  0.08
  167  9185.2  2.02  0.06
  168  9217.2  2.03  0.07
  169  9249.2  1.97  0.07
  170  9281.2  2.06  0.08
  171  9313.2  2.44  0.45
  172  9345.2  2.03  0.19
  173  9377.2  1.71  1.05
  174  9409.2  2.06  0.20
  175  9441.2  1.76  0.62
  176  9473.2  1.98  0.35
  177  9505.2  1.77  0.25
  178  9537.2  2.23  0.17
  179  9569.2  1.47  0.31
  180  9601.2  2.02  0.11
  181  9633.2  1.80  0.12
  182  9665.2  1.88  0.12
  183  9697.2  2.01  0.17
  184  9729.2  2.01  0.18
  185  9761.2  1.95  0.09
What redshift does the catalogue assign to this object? 0.217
